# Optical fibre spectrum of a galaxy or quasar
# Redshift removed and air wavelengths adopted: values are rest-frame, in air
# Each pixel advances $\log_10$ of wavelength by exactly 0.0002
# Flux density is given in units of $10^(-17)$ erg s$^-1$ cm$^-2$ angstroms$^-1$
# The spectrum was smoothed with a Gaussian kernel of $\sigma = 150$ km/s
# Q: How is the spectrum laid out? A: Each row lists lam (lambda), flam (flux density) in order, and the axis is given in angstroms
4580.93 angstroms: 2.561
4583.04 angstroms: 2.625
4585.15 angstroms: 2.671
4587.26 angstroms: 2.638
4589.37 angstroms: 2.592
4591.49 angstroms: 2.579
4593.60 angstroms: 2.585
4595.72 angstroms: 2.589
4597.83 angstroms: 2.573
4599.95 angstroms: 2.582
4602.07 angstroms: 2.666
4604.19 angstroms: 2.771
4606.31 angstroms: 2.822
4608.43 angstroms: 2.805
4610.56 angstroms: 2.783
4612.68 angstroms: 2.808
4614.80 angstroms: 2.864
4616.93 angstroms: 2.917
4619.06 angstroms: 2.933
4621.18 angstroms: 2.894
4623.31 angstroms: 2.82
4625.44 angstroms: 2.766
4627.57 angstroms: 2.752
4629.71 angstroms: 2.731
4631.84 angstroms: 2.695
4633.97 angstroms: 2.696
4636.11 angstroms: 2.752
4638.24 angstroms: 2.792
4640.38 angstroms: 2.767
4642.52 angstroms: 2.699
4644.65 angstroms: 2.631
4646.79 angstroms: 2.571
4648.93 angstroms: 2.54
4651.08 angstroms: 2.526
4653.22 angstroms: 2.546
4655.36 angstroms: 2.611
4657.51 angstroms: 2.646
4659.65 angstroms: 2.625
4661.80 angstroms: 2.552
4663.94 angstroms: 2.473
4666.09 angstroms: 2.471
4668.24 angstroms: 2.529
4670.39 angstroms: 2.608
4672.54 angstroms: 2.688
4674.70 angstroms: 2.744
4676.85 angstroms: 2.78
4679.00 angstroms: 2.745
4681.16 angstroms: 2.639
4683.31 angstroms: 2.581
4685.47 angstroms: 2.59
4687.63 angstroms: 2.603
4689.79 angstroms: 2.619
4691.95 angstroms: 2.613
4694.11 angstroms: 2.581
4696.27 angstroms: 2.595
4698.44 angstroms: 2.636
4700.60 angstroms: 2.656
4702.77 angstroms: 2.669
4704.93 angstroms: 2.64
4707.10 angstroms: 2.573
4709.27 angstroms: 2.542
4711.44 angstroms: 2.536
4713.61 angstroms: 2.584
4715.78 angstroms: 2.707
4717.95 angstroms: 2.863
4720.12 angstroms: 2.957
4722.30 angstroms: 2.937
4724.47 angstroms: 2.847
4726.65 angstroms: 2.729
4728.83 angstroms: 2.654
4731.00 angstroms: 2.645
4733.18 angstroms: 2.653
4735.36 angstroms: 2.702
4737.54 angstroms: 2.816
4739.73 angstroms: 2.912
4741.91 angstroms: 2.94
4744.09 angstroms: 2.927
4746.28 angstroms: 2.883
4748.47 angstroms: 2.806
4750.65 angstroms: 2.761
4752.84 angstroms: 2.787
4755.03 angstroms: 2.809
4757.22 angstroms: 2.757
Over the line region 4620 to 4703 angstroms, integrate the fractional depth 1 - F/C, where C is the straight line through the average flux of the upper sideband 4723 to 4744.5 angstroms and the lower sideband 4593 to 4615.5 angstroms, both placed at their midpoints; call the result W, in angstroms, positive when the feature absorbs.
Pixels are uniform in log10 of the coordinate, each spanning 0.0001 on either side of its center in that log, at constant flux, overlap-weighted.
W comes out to 2.77 angstroms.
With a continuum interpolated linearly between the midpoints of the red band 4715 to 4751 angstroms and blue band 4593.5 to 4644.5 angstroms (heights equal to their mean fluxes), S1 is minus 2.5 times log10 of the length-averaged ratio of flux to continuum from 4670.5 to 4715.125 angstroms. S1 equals 0.06 mag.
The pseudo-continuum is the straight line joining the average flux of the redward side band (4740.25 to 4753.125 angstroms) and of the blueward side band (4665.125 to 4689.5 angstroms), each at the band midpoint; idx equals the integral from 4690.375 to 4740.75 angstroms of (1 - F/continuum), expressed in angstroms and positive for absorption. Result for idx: 1.1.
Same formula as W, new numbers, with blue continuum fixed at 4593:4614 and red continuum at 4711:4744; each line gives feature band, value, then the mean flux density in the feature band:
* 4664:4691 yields 1.18 angstroms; 2.63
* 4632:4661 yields 0.87 angstroms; 2.65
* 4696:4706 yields 0.43 angstroms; 2.64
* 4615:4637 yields -0.66 angstroms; 2.8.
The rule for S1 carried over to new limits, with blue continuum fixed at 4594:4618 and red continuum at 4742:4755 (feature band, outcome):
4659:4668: 0.10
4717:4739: 0.02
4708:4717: 0.09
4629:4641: 0.01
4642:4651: 0.07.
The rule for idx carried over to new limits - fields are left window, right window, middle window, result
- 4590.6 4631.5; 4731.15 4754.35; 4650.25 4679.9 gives 1.8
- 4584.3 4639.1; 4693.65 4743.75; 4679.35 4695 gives 0.6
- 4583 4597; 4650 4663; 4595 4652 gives -3.0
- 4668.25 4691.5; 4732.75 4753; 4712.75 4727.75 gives -0.2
